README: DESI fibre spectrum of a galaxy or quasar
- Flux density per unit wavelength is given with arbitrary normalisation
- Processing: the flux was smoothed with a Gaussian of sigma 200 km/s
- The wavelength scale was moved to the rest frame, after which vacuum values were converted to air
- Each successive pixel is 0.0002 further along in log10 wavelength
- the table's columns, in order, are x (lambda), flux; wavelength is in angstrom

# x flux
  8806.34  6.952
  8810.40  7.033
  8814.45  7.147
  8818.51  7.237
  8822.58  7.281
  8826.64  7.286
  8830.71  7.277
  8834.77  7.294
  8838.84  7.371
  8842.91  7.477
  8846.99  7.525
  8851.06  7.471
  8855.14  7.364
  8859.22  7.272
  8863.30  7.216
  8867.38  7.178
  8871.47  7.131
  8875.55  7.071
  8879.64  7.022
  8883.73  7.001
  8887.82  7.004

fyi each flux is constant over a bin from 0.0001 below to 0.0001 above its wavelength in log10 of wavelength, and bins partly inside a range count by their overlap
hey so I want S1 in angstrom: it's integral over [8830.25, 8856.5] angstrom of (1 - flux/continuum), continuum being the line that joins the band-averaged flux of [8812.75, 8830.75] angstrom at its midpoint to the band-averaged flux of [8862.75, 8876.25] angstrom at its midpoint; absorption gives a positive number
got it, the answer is -0.7 angstrom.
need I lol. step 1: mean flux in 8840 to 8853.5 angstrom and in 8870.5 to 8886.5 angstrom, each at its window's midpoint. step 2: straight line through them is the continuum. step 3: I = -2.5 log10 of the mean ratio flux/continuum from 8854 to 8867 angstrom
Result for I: 0.00 mag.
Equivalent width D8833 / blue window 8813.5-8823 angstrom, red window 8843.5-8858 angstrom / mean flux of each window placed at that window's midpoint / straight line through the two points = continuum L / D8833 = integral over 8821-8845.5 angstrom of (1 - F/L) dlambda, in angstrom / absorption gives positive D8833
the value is -0.1 angstrom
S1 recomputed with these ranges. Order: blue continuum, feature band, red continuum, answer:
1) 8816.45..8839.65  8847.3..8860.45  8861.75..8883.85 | -0.39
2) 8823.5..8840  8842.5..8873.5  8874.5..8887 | -0.72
